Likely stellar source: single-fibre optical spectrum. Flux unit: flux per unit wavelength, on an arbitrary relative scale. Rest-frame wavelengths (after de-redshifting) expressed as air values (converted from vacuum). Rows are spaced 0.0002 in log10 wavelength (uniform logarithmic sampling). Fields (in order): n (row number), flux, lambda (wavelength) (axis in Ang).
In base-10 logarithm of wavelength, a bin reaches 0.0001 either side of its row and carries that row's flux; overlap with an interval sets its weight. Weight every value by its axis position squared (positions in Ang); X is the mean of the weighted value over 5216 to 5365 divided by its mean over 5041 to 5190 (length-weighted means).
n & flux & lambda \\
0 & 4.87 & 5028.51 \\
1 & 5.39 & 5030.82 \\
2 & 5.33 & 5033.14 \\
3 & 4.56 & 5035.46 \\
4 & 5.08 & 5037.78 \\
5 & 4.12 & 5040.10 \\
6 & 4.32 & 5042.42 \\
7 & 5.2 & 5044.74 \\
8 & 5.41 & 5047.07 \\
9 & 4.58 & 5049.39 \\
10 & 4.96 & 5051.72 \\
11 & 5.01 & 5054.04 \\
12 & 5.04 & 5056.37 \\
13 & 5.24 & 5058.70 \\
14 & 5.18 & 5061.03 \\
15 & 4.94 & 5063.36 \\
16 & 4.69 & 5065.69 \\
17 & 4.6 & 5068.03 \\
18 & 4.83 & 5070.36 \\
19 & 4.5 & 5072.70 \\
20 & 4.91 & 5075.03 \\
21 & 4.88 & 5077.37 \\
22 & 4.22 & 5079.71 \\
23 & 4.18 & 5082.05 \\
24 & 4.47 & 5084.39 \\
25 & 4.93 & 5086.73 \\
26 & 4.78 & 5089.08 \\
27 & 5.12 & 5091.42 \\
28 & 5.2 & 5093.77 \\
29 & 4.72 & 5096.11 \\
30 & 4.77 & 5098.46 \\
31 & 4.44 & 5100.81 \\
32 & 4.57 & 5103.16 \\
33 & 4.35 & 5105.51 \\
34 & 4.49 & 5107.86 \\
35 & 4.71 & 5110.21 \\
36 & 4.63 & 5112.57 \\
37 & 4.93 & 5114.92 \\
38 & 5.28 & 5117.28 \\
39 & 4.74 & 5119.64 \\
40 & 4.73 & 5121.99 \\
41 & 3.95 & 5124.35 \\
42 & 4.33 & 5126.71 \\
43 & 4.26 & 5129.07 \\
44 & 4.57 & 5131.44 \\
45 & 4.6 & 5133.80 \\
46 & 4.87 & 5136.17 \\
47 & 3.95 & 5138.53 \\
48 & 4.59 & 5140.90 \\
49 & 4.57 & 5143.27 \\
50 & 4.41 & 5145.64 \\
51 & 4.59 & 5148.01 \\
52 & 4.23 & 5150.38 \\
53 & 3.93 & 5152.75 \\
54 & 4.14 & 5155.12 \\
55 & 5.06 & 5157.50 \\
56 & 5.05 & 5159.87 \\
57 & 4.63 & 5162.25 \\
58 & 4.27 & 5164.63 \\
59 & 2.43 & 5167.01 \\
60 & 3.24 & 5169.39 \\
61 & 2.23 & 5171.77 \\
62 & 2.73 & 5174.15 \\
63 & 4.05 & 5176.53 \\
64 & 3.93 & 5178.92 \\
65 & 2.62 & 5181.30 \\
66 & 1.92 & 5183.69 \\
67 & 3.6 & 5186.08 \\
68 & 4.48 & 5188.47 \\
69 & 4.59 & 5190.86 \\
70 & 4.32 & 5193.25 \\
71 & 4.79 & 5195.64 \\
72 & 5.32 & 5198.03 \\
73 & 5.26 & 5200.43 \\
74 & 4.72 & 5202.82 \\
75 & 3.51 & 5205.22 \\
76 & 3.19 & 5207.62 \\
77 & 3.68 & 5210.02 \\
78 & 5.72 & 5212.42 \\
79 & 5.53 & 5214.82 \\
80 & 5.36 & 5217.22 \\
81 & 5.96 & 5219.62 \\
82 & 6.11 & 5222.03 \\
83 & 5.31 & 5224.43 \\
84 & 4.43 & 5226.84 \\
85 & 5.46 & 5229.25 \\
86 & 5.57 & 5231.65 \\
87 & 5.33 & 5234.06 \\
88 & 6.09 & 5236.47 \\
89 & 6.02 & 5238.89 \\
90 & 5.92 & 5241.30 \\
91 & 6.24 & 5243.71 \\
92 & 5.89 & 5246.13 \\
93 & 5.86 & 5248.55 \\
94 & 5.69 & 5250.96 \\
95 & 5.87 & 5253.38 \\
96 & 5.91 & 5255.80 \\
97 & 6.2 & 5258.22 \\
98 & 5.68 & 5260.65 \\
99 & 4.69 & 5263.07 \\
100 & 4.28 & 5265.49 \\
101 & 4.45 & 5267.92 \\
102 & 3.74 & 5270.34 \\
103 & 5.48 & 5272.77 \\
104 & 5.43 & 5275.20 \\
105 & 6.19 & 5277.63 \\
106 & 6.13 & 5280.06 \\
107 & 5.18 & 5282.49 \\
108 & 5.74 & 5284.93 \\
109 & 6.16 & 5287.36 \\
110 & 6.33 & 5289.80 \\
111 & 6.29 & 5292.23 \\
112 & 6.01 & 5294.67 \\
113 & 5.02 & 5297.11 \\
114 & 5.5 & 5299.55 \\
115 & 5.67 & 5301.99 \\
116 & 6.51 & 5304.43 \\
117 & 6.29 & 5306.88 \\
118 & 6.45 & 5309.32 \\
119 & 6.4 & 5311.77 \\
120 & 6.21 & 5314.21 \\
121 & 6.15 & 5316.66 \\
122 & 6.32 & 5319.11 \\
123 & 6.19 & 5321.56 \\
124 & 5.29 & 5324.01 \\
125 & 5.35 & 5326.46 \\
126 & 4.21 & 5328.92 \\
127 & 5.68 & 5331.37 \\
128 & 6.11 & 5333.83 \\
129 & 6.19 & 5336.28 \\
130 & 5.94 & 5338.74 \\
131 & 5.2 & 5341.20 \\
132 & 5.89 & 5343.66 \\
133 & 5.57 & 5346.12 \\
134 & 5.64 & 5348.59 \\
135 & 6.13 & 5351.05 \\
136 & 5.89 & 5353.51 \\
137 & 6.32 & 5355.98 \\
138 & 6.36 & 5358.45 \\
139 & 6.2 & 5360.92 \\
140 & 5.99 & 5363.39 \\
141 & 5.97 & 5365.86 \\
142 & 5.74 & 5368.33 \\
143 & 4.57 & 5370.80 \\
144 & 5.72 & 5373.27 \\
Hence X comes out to 1.39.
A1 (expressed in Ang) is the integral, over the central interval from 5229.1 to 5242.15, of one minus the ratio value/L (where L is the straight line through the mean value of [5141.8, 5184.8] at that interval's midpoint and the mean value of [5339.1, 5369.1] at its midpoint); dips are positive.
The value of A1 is -3.3 Ang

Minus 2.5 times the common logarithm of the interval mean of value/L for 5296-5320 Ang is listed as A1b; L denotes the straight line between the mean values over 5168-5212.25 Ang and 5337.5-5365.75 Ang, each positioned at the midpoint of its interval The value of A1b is -0.13 mag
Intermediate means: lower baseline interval 3.83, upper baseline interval 5.92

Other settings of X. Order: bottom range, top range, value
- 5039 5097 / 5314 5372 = 1.34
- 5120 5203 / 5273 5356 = 1.50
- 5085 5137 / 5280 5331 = 1.35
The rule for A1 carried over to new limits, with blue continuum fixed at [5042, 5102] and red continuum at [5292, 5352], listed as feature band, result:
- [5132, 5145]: 1.5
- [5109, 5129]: 1.5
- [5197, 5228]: 2.7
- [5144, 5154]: 1.6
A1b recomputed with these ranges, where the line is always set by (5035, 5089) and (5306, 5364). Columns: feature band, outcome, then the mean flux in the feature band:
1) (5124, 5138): 0.14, 4.44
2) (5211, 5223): -0.05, 5.69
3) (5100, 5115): 0.09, 4.57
